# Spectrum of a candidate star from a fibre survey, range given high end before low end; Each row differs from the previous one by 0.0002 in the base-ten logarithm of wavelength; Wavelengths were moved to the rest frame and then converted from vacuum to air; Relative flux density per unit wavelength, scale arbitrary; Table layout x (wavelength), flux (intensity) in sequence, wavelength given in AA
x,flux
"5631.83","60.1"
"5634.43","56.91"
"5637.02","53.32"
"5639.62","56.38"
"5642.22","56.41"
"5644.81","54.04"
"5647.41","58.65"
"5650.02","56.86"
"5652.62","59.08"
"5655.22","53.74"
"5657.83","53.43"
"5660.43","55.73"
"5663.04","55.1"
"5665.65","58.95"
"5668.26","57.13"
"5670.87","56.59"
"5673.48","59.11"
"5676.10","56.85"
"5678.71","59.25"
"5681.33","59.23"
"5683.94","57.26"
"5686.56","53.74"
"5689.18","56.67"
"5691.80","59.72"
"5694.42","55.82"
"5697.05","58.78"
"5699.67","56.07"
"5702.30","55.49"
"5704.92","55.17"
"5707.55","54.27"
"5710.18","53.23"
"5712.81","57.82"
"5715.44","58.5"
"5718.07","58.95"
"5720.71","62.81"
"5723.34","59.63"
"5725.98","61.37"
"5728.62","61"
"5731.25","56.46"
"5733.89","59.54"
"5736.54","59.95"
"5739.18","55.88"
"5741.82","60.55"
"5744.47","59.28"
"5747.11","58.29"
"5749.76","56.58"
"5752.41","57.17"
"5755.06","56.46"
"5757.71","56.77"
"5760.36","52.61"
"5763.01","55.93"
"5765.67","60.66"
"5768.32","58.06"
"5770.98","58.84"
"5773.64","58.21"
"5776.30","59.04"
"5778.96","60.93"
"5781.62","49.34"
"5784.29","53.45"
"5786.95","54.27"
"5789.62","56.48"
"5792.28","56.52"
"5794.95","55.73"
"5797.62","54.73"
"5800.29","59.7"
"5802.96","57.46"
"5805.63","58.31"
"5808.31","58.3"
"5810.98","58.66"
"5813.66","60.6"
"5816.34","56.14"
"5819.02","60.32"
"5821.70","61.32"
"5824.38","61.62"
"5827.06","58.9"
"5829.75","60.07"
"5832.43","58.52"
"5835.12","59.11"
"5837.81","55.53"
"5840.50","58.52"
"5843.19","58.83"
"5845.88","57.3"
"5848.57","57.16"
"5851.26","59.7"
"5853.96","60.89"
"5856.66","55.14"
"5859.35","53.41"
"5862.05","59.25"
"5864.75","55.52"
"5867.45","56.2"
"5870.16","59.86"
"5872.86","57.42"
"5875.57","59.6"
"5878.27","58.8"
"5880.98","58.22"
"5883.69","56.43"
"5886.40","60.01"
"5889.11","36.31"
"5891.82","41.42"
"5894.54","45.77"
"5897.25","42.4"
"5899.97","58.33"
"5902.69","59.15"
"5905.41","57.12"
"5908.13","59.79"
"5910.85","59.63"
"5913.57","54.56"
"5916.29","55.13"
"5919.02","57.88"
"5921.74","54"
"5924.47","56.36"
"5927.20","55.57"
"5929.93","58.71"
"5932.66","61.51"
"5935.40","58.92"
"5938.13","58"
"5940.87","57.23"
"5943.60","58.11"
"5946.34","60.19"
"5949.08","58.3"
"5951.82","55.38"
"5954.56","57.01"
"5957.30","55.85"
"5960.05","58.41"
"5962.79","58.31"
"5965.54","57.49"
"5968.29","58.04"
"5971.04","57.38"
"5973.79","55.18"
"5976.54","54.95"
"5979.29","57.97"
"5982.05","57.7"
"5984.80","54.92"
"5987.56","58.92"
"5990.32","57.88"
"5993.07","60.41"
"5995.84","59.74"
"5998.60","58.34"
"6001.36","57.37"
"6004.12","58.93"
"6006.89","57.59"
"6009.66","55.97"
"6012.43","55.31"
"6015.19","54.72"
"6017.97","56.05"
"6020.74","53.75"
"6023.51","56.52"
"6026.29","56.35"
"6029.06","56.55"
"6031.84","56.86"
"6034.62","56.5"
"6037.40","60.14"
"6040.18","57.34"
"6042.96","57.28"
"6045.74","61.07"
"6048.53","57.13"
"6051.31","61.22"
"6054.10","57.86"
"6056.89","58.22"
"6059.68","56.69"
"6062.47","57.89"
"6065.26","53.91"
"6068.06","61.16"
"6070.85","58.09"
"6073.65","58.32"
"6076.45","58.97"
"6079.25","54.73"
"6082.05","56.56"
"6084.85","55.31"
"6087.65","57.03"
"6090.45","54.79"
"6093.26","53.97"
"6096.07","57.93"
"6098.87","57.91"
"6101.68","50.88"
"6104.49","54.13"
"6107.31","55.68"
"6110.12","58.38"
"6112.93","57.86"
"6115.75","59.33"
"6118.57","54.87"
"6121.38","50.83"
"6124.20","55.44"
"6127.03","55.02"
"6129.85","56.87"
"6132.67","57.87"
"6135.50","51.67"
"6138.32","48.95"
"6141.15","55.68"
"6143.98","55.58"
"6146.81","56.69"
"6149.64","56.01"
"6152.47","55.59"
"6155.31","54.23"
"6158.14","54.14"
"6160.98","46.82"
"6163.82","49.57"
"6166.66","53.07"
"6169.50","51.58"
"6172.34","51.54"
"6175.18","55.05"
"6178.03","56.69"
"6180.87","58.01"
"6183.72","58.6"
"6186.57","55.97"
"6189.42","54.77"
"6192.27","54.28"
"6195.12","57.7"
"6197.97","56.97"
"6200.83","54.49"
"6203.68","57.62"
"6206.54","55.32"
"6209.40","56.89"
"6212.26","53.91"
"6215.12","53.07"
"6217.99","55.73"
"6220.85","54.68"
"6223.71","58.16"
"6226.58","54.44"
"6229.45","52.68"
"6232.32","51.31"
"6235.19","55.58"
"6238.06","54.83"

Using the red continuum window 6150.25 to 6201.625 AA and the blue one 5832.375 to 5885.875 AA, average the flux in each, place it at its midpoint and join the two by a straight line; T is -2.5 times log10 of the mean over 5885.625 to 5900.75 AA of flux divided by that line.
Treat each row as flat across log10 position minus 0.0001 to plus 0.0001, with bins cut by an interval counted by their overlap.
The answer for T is 0.230 mag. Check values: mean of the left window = 57.8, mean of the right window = 54.4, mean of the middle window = 46.5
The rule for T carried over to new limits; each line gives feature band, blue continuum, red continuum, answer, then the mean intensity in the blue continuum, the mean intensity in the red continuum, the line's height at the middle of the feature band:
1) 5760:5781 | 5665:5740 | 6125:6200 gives -0.01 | 57.8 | 54.6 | 57.3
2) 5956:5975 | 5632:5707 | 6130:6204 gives -0.04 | 56.7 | 54.6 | 55.4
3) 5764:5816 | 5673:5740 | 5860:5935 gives -0.01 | 57.8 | 55.4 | 56.7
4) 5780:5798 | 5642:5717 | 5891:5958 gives 0.04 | 56.7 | 56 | 56.4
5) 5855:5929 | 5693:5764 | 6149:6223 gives 0.03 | 57.6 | 54.7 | 56.6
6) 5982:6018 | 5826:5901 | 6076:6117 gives -0.03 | 55.6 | 56.2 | 55.9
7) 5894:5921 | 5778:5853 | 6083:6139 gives 0.03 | 57.8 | 55.3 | 57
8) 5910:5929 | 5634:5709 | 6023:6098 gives 0.02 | 56.5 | 57.4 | 57.1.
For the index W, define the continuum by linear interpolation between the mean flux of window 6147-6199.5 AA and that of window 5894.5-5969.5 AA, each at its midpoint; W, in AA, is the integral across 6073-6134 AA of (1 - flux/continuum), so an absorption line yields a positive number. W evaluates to -0.9 AA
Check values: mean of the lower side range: 56.9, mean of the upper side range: 54.5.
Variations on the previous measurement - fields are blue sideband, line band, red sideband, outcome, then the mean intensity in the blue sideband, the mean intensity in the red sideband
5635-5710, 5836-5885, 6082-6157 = -1.45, 56.5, 55.3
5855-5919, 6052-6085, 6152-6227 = -1.60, 54.9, 54.8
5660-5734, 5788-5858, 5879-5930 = -3.64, 57.6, 54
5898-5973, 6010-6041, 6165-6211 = 0.24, 57.5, 55.5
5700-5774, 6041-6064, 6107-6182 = -1.29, 57.8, 54.5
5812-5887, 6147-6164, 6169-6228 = 0.81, 58.3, 55.6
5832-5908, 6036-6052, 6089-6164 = -1.13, 55.6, 54.8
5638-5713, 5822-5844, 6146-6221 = -1.18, 56.5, 54.8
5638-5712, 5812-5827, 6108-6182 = -1.07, 56.5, 54.5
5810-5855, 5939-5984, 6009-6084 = 0.47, 59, 57.2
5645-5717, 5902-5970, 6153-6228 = -2.29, 56.7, 54.8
